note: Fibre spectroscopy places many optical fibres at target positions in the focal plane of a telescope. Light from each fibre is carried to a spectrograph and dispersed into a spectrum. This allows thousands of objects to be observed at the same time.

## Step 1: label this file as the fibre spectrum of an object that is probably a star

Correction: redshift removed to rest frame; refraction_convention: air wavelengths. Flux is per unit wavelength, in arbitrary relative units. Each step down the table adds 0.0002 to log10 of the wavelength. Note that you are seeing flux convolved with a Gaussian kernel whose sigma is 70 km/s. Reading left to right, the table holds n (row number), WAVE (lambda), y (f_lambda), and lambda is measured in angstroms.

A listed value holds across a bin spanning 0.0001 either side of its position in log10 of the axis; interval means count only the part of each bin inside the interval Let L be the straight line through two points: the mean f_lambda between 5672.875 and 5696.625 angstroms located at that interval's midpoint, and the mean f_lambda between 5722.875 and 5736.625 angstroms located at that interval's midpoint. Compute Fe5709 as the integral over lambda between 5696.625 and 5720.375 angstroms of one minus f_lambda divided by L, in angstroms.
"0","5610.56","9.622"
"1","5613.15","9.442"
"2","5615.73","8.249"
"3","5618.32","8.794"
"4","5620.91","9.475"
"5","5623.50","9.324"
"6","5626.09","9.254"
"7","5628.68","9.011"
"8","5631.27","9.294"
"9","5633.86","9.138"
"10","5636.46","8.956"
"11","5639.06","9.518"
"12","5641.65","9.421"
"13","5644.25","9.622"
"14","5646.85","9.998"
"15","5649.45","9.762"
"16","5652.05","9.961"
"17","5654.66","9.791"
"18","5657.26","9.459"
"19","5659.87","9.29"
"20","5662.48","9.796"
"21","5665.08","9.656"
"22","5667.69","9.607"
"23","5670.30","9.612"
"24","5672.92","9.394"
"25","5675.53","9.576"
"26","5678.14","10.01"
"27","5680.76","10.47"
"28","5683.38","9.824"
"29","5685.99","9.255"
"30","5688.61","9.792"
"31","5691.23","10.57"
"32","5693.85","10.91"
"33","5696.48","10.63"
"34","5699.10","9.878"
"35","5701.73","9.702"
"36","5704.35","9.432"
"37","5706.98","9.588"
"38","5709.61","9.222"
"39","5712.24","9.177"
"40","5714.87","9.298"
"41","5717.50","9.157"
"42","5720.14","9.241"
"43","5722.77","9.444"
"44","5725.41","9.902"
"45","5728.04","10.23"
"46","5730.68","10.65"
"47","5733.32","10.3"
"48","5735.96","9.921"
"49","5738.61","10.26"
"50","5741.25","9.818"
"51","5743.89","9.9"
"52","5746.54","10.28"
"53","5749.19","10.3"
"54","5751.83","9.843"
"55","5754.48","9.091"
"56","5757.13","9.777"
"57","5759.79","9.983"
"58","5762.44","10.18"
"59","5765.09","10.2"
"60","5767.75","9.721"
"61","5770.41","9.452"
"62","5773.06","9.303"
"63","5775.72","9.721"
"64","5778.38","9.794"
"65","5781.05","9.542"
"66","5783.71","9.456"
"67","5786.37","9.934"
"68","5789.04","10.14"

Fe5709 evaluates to 1.47 angstroms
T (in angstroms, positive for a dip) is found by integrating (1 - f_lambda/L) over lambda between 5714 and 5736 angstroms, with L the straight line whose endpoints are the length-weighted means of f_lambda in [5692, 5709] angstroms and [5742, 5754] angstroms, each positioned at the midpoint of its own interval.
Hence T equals 0.5 angstroms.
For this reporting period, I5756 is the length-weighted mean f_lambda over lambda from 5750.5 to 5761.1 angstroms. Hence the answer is 9.67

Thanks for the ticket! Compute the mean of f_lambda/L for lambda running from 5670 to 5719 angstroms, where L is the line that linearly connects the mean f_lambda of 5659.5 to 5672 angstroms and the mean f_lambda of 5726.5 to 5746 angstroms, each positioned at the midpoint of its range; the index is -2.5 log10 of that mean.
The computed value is 0.01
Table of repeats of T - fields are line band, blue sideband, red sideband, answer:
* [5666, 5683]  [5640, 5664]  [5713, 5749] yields -0.1 angstroms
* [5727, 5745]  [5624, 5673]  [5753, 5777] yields -0.9 angstroms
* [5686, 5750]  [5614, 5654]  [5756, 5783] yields -1.9 angstroms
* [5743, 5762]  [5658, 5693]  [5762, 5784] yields -0.4 angstroms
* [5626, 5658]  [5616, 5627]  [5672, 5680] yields -0.5 angstroms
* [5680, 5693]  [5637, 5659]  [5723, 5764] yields -0.3 angstroms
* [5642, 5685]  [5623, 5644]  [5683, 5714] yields -0.9 angstroms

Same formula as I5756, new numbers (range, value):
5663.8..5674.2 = 9.56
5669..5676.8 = 9.52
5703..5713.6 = 9.36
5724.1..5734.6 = 10.3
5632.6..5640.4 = 9.2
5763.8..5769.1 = 9.94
